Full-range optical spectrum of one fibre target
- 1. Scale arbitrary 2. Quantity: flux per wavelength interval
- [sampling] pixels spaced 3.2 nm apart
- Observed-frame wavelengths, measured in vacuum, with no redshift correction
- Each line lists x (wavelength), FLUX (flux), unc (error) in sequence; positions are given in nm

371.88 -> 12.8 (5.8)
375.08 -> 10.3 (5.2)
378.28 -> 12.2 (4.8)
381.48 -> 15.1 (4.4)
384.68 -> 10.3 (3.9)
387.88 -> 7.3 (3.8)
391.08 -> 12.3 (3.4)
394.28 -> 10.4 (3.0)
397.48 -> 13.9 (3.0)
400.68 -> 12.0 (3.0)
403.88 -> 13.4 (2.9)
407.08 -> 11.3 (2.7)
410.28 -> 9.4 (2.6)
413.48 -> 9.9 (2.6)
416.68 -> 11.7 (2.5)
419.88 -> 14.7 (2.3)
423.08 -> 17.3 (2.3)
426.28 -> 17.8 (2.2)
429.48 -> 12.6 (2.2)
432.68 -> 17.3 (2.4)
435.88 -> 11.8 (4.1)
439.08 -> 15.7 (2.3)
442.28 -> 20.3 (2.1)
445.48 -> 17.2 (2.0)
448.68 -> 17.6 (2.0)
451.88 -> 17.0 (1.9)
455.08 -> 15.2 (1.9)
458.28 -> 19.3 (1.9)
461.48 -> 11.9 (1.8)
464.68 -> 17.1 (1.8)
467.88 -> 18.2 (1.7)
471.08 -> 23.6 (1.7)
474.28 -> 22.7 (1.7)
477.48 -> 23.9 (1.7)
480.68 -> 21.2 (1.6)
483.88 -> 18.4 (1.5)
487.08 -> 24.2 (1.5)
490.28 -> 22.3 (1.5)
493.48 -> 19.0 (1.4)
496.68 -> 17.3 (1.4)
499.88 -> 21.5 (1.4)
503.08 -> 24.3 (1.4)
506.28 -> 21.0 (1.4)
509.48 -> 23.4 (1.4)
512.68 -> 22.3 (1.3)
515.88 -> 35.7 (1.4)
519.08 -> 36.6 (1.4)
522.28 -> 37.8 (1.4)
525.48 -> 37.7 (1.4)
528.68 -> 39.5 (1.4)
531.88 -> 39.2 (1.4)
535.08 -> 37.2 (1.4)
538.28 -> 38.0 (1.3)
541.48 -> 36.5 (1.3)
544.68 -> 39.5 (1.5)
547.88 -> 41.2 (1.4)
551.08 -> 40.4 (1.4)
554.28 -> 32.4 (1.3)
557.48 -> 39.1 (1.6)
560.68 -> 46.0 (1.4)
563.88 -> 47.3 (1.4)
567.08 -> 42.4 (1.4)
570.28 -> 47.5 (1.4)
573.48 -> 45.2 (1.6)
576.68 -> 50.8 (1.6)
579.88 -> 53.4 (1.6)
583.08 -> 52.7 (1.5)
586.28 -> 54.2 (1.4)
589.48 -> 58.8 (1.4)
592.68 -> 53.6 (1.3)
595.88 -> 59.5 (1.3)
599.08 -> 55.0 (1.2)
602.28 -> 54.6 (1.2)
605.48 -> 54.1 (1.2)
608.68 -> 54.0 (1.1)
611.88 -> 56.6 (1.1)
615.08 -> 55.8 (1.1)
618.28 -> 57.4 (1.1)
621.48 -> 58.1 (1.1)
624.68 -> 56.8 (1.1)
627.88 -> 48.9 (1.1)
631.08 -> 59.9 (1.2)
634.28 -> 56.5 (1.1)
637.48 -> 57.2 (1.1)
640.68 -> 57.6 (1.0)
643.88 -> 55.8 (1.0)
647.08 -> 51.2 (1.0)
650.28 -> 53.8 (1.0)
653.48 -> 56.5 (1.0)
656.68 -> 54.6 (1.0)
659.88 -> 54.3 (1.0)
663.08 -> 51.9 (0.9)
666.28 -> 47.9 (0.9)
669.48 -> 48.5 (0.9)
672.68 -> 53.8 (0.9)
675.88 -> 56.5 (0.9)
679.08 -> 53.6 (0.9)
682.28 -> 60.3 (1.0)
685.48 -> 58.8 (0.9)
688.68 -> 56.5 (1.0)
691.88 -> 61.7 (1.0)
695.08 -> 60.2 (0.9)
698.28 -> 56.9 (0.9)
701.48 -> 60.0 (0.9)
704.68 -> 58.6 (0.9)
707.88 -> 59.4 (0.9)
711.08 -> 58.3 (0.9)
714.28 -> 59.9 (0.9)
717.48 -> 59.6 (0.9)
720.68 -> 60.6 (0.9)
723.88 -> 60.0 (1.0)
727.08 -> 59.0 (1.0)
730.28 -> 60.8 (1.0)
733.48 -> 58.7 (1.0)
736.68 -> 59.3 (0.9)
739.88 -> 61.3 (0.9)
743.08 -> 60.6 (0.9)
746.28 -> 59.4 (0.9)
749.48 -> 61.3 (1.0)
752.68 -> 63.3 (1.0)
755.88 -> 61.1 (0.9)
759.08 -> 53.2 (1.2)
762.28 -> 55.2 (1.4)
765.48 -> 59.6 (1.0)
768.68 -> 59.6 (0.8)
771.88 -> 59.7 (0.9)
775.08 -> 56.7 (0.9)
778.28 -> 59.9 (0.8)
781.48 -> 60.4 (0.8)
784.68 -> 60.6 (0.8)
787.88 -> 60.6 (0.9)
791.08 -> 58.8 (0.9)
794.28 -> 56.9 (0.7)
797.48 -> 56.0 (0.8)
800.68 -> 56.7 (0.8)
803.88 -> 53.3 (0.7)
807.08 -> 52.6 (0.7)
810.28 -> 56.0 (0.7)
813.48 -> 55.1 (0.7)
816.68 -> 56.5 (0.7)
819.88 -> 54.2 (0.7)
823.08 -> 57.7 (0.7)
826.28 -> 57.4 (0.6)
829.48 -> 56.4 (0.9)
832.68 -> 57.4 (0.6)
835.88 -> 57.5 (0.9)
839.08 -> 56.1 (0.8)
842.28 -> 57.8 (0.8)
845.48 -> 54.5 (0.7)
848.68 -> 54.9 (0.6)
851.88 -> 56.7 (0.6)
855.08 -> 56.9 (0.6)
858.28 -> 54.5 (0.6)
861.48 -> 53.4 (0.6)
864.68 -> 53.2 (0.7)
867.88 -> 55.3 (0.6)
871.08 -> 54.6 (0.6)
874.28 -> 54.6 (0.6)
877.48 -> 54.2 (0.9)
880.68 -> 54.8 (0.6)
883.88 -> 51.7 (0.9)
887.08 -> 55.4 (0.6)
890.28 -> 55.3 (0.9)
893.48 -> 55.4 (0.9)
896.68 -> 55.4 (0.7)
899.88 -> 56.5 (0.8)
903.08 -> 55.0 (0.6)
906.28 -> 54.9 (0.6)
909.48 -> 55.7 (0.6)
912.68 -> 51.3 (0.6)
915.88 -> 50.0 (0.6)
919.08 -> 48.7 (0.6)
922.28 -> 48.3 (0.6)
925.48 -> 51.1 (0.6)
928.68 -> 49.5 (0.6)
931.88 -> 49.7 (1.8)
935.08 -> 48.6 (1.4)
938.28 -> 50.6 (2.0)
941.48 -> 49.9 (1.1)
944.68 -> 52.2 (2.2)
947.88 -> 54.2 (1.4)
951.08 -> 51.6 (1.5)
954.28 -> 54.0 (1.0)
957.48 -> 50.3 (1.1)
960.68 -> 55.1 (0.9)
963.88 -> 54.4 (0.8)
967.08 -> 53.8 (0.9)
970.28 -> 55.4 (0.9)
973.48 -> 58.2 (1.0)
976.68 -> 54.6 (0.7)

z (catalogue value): 0.290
